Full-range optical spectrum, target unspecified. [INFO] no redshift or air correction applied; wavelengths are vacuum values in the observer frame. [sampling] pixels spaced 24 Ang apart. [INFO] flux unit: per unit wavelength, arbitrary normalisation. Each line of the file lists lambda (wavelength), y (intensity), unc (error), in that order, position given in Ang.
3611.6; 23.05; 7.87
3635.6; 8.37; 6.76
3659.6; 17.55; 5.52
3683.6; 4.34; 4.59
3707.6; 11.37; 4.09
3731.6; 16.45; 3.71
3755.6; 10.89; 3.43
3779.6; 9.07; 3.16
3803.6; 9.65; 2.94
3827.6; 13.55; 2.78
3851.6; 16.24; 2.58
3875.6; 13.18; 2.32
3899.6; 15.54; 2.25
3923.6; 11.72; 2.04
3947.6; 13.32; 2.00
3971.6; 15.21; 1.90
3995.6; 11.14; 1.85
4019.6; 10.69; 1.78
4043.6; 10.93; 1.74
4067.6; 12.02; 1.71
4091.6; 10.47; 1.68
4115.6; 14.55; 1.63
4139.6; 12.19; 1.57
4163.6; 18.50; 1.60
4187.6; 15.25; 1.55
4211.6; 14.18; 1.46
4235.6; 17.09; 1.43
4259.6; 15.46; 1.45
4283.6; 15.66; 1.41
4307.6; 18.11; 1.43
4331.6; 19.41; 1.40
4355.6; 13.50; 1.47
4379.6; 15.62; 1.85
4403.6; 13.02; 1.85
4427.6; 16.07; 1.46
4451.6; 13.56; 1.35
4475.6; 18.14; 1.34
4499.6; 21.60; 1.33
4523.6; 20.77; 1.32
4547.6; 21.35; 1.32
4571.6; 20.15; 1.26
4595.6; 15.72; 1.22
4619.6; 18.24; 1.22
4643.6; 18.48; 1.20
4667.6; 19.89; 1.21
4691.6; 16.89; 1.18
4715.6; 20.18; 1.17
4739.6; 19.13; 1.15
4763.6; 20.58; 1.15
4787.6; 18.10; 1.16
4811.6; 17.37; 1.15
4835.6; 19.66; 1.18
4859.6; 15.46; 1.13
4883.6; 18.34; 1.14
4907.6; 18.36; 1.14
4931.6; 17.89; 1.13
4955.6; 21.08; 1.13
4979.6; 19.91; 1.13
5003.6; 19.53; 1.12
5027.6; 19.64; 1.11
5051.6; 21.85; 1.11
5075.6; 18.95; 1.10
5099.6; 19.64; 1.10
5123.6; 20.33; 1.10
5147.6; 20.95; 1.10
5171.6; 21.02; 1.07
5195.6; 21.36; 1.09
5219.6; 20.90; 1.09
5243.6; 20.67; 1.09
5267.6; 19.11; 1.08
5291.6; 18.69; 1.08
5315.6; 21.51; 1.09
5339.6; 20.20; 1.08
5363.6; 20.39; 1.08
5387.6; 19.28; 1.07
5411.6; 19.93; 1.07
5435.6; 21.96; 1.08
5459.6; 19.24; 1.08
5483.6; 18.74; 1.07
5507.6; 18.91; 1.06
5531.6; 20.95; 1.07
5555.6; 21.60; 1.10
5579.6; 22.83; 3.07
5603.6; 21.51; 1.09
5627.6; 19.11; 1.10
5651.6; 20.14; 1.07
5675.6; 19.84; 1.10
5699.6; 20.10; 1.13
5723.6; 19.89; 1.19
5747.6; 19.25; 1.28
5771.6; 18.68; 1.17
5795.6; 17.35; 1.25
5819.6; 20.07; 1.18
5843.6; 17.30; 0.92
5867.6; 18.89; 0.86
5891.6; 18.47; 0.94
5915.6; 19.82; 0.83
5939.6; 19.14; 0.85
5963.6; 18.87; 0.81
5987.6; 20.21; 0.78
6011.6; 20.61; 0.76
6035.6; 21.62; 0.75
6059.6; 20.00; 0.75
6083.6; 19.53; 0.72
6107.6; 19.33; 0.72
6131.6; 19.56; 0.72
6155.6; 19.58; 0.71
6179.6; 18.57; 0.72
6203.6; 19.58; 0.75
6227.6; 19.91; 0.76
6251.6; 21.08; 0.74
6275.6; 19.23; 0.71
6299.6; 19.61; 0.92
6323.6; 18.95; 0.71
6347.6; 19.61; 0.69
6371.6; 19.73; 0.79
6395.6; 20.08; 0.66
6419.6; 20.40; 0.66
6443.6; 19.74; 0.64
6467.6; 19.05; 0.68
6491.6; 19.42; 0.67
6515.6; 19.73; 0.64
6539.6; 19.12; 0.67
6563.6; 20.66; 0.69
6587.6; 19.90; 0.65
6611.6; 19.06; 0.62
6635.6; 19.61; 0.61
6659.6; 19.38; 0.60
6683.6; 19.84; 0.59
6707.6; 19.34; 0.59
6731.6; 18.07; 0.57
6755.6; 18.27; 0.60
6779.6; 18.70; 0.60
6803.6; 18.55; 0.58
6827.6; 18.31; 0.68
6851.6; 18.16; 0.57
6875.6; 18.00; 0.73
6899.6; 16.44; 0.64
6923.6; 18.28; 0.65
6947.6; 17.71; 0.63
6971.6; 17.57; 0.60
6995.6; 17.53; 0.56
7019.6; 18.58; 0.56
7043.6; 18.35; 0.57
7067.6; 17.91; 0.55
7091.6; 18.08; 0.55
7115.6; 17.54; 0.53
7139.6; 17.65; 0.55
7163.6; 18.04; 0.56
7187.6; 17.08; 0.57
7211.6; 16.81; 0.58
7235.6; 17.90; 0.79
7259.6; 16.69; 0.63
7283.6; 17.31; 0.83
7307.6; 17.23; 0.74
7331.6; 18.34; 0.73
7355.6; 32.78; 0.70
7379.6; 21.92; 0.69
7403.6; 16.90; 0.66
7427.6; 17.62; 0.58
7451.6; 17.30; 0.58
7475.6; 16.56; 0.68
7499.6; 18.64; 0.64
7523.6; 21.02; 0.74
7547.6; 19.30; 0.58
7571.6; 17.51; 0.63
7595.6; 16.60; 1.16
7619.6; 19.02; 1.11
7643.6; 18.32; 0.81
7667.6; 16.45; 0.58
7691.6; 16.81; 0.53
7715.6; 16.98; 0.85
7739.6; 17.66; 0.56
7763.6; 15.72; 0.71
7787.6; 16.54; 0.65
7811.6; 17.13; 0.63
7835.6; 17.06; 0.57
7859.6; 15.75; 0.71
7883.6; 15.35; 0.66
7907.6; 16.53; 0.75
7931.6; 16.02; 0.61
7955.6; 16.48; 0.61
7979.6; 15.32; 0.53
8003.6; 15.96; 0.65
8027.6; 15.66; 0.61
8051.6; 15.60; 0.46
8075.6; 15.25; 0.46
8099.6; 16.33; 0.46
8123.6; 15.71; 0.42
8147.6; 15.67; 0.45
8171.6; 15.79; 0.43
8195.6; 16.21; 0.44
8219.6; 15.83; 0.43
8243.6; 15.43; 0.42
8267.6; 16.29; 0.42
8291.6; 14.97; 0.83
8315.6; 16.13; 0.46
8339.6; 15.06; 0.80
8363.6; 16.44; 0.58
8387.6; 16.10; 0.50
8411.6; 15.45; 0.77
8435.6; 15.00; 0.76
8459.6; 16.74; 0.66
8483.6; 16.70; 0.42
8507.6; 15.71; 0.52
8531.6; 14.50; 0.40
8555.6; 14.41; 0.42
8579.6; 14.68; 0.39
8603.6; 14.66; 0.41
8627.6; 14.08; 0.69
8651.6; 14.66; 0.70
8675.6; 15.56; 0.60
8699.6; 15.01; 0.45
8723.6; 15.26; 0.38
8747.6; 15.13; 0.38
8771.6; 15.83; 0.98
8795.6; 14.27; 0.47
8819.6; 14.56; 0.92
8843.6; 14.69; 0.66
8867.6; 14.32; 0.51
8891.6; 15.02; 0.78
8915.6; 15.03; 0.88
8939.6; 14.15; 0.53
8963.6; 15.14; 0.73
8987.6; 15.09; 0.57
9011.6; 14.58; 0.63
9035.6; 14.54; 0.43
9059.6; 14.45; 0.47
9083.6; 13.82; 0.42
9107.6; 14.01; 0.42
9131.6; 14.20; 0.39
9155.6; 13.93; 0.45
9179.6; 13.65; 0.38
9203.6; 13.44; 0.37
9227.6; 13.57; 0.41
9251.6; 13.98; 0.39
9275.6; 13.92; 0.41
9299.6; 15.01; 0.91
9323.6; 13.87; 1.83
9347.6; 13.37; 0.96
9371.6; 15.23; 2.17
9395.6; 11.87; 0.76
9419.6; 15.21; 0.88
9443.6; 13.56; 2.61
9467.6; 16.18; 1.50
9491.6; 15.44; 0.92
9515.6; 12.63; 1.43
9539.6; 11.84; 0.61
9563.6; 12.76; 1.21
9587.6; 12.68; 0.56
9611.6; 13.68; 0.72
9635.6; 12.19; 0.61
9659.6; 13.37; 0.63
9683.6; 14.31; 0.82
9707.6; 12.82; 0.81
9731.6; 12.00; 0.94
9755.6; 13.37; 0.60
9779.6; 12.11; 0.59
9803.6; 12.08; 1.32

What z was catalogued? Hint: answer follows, 0.119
